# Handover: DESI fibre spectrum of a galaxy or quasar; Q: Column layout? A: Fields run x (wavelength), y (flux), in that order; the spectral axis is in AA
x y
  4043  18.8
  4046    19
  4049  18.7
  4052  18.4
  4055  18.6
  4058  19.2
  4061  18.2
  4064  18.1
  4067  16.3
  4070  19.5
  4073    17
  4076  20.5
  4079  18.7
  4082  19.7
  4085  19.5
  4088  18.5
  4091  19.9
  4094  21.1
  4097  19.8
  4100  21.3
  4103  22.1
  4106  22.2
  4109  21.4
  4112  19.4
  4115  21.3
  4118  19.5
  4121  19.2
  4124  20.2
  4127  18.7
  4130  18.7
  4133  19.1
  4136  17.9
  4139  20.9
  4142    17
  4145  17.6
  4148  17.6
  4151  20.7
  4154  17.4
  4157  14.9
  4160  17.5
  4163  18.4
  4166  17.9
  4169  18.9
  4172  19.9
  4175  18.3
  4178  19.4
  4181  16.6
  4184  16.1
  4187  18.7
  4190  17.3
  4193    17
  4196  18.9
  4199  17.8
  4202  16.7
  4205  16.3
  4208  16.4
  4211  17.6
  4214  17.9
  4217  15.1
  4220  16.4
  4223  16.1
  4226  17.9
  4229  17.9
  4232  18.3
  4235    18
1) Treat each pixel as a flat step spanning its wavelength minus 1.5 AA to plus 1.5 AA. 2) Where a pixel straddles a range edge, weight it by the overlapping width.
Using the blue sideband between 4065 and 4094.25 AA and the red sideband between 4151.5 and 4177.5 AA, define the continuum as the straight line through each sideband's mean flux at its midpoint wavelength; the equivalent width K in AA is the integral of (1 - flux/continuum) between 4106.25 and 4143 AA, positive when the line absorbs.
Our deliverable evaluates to -2.1 AA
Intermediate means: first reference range 19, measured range 19.6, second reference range 18.1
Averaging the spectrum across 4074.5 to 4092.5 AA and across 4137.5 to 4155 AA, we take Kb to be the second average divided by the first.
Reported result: 0.95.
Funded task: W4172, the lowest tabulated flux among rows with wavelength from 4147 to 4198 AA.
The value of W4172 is 14.9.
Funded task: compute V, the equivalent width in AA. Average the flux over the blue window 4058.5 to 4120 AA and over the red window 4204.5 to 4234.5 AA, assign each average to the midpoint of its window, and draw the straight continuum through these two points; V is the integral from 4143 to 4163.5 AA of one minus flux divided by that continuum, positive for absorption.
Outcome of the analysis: 0.8 AA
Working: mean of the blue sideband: 19.7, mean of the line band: 17.7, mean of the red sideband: 17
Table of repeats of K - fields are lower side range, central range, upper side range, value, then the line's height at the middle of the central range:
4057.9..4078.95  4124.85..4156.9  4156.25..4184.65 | -0.7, 18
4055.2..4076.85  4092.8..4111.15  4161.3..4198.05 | -3.0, 18.3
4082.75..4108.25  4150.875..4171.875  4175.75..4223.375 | 0.6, 18.4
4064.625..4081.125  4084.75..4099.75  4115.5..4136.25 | -1.0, 18.7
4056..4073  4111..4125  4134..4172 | -1.4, 18.2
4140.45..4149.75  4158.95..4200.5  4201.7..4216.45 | -2.1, 17.2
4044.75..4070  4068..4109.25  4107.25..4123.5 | -1.3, 19.4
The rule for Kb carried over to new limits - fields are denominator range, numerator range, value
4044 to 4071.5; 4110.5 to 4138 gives 1.05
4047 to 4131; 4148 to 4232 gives 0.90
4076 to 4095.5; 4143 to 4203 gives 0.91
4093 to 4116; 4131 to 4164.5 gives 0.86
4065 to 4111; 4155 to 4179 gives 0.91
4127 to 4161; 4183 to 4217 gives 0.95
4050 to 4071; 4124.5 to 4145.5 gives 1.02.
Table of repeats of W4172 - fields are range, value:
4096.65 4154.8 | 17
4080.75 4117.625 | 18.5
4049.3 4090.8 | 16.3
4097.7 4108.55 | 21.3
